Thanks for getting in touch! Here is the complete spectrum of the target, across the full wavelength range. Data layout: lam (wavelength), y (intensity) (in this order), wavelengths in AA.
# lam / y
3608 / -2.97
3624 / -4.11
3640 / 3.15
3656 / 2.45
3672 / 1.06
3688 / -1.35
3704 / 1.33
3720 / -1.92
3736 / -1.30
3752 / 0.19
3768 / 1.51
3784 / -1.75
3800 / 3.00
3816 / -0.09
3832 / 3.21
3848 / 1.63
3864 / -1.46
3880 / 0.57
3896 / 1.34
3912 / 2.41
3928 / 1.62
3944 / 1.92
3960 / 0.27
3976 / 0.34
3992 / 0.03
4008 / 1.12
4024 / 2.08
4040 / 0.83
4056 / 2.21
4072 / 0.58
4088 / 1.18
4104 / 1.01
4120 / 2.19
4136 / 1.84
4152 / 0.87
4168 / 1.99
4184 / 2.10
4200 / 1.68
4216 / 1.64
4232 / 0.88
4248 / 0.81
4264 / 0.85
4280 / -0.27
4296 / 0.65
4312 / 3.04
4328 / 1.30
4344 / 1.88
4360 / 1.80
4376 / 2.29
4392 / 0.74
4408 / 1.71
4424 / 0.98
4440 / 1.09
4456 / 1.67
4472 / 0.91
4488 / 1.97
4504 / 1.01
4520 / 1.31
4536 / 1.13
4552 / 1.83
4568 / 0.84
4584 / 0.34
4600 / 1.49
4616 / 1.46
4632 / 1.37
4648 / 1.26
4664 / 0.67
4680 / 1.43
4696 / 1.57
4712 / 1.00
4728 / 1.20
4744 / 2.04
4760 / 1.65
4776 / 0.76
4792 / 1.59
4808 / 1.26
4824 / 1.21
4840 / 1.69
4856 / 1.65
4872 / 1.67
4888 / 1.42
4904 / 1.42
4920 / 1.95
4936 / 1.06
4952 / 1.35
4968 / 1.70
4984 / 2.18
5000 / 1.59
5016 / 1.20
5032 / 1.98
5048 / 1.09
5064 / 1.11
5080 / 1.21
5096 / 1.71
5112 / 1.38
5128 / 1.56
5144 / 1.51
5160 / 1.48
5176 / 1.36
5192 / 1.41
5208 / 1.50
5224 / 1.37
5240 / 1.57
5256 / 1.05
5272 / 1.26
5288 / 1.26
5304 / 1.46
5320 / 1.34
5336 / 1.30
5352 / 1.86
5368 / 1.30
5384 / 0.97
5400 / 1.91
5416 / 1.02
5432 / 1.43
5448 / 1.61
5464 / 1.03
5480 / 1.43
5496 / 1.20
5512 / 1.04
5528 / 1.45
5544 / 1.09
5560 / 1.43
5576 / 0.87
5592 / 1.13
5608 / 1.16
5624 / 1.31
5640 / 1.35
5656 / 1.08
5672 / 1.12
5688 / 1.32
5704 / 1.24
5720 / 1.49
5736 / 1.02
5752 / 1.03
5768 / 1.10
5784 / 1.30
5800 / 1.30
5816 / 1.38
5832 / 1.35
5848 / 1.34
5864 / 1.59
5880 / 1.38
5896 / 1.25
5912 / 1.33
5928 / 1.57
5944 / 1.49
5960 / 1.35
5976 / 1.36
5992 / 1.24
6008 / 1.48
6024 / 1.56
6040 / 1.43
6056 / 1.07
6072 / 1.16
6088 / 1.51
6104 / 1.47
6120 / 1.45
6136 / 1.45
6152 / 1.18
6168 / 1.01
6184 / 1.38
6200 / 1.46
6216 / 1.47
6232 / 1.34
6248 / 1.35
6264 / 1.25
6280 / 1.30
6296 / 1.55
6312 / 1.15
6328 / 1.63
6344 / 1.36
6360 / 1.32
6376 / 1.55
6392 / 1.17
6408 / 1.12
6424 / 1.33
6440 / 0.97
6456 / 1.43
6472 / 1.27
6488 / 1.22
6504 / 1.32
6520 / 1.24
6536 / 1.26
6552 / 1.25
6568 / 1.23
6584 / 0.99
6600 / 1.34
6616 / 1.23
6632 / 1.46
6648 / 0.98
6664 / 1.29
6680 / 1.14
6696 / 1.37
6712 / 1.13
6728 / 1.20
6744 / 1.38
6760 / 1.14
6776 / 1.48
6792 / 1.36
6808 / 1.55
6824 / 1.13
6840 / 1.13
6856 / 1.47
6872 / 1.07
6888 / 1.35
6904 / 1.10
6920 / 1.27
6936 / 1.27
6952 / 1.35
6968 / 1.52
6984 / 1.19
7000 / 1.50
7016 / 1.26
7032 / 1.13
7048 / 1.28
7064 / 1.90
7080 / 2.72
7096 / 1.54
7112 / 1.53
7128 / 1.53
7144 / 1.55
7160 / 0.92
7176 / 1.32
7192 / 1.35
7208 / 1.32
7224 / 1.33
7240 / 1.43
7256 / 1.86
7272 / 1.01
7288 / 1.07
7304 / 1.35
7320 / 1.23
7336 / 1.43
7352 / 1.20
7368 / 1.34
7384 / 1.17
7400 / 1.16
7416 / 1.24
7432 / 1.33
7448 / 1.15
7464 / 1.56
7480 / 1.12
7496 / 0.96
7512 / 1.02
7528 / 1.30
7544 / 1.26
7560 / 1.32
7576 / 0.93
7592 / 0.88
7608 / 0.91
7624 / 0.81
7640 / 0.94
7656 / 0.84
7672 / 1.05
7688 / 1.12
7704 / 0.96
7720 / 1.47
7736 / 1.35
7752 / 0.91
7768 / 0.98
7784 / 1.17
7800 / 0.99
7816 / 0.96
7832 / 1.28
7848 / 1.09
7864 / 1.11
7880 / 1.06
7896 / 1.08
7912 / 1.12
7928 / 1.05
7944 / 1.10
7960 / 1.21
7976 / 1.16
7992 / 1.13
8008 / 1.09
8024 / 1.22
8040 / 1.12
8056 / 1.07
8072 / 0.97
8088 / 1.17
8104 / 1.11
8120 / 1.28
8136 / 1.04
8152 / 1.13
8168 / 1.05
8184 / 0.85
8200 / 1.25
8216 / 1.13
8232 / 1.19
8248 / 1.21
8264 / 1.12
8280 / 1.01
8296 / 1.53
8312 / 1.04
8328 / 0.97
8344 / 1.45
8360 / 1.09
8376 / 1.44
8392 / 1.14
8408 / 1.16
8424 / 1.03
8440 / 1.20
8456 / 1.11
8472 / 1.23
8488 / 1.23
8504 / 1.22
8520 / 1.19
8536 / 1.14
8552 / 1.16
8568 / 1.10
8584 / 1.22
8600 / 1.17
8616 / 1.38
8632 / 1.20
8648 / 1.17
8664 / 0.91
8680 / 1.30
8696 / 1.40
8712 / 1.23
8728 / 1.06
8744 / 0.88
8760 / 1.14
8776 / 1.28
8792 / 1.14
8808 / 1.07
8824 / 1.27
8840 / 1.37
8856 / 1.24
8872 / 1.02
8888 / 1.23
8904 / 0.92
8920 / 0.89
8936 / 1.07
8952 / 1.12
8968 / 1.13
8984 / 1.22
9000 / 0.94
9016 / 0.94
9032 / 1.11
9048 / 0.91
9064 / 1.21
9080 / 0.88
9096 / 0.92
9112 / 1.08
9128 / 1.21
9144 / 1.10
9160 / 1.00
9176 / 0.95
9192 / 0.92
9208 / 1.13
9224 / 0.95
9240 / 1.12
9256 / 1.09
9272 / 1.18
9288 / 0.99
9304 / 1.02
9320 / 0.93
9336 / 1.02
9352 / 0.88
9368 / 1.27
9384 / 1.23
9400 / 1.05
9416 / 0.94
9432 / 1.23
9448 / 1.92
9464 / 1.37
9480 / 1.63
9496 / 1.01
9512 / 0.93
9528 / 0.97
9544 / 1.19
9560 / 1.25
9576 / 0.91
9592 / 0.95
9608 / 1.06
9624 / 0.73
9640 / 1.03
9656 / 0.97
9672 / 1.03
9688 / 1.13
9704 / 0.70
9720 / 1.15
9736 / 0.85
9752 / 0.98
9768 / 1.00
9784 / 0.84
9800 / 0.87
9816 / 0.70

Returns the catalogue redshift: 0.077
